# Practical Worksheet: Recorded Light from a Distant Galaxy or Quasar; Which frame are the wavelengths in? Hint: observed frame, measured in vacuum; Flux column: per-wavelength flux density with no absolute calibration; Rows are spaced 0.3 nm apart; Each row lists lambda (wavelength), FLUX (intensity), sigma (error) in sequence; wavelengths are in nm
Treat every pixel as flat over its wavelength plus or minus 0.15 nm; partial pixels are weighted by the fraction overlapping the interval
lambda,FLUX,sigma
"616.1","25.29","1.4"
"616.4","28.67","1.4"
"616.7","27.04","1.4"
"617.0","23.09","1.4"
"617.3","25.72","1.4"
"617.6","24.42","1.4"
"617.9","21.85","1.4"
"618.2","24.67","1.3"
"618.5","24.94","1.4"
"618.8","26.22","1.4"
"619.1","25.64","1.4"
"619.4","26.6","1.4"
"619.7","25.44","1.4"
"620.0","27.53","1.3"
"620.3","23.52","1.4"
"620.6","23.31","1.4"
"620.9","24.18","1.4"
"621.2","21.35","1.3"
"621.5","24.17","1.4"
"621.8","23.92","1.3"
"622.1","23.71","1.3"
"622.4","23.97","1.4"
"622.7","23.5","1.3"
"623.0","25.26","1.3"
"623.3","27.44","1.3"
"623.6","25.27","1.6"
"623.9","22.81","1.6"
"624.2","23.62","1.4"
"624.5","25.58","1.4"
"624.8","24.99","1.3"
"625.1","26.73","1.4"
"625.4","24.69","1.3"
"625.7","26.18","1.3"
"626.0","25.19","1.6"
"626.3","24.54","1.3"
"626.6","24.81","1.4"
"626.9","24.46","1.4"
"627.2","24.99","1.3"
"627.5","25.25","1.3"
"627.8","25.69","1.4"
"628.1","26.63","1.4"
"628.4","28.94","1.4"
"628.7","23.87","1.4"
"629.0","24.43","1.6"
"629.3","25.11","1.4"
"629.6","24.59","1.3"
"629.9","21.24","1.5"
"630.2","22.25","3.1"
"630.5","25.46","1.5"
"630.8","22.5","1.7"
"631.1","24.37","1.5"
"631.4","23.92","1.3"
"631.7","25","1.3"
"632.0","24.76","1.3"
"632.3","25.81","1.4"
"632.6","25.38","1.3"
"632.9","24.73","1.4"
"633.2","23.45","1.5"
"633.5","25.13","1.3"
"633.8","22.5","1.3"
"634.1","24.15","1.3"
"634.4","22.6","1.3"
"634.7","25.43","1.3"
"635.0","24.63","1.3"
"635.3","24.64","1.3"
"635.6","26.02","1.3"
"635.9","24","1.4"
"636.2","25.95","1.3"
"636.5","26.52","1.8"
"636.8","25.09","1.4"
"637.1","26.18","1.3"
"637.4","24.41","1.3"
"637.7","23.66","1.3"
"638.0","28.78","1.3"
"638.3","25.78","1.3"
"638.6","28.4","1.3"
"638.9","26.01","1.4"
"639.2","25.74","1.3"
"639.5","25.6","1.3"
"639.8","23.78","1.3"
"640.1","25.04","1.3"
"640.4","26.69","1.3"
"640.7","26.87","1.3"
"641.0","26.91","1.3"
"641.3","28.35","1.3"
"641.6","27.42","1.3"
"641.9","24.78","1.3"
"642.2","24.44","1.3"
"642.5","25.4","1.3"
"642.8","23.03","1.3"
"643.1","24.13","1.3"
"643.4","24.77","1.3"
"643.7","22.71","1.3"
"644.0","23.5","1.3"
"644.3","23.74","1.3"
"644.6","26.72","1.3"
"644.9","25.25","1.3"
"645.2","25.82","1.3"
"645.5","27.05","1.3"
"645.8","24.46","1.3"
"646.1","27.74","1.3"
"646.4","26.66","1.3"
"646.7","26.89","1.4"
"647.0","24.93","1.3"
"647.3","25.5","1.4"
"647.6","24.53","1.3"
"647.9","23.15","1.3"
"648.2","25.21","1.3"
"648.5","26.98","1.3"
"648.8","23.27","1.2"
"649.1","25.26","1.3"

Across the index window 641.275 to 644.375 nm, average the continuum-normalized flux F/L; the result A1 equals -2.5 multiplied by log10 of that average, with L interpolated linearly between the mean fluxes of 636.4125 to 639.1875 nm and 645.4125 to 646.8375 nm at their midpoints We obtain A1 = 0.07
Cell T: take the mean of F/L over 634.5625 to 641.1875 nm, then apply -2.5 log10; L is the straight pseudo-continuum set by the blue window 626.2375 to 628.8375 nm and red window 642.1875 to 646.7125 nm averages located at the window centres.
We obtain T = -0.02 mag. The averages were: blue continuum 25.5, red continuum 25.1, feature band 25.7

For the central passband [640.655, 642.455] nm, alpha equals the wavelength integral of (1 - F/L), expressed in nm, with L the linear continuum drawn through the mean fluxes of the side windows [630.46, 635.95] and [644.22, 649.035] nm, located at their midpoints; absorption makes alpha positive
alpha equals -0.091 nm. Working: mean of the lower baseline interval 24.4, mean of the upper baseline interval 25.5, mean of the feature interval 26.4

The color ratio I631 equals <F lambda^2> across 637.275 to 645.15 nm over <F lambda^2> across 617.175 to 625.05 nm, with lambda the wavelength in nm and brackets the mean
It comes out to 1.10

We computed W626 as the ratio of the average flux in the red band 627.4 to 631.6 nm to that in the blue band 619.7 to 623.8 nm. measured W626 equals 1.01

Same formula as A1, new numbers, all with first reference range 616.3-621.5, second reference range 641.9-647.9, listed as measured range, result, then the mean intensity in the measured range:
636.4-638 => -0.02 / 25.5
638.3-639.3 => -0.07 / 26.6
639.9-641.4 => -0.07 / 26.6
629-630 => 0.05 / 23.9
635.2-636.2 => 0.00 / 25.1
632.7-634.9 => 0.04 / 24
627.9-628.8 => -0.07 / 26.6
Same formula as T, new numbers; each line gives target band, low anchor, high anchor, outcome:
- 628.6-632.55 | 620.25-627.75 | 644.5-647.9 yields 0.04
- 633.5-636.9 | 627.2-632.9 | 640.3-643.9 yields 0.01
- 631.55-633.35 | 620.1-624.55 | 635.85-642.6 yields 0.02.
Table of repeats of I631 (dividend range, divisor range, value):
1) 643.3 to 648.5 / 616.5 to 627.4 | 1.10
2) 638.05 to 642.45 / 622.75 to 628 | 1.09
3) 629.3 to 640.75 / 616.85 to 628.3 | 1.04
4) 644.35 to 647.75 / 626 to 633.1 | 1.10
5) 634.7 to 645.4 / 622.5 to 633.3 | 1.07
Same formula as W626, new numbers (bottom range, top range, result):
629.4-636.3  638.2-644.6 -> 1.05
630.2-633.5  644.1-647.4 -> 1.06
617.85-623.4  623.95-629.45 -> 1.03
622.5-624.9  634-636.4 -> 1.00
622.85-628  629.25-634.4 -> 0.96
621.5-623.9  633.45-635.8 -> 0.99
